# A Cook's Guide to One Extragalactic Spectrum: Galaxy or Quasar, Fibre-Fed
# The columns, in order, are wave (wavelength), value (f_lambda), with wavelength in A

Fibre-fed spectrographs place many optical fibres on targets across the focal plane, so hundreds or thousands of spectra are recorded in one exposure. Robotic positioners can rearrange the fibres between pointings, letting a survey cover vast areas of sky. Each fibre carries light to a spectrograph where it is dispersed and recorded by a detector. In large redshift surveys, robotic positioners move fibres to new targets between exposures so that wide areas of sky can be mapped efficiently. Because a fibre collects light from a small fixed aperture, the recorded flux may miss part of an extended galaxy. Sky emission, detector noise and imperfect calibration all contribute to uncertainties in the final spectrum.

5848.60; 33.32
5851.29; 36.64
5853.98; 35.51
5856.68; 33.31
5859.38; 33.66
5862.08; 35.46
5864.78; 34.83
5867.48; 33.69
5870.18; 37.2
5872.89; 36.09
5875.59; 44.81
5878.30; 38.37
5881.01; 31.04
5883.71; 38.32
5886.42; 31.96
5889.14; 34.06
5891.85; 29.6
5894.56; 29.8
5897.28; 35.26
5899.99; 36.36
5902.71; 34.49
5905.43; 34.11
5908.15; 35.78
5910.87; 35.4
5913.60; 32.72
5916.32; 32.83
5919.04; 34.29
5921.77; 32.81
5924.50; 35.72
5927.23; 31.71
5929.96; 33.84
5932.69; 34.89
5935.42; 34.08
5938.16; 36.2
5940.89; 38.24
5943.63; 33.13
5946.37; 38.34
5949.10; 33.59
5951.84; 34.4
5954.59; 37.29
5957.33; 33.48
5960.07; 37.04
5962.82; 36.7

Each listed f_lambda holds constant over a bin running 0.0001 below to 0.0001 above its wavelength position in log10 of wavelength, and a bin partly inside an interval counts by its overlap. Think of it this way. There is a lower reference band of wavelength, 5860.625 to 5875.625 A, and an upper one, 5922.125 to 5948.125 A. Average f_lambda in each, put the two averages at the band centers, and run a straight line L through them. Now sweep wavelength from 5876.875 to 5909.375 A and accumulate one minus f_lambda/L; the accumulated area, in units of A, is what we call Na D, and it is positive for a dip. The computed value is 1.6 A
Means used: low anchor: 36.3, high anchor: 35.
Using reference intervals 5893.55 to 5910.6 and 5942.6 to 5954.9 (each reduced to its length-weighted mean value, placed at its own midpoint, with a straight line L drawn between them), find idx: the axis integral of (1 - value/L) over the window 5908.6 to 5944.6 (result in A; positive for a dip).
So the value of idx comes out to 0.5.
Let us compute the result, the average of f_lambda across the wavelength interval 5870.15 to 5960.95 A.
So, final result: 34.9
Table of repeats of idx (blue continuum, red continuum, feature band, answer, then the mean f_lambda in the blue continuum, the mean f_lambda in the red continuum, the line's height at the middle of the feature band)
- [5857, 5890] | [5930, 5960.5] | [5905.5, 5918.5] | 0.5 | 35.7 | 35.4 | 35.6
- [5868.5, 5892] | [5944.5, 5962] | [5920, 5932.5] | 0.7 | 36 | 35.7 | 35.8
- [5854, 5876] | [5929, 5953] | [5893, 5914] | 0.7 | 35.7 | 35.2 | 35.5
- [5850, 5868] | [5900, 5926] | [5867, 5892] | -0.9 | 34.8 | 34.3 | 34.6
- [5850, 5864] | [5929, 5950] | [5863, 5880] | -1.1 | 34.9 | 35.4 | 35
